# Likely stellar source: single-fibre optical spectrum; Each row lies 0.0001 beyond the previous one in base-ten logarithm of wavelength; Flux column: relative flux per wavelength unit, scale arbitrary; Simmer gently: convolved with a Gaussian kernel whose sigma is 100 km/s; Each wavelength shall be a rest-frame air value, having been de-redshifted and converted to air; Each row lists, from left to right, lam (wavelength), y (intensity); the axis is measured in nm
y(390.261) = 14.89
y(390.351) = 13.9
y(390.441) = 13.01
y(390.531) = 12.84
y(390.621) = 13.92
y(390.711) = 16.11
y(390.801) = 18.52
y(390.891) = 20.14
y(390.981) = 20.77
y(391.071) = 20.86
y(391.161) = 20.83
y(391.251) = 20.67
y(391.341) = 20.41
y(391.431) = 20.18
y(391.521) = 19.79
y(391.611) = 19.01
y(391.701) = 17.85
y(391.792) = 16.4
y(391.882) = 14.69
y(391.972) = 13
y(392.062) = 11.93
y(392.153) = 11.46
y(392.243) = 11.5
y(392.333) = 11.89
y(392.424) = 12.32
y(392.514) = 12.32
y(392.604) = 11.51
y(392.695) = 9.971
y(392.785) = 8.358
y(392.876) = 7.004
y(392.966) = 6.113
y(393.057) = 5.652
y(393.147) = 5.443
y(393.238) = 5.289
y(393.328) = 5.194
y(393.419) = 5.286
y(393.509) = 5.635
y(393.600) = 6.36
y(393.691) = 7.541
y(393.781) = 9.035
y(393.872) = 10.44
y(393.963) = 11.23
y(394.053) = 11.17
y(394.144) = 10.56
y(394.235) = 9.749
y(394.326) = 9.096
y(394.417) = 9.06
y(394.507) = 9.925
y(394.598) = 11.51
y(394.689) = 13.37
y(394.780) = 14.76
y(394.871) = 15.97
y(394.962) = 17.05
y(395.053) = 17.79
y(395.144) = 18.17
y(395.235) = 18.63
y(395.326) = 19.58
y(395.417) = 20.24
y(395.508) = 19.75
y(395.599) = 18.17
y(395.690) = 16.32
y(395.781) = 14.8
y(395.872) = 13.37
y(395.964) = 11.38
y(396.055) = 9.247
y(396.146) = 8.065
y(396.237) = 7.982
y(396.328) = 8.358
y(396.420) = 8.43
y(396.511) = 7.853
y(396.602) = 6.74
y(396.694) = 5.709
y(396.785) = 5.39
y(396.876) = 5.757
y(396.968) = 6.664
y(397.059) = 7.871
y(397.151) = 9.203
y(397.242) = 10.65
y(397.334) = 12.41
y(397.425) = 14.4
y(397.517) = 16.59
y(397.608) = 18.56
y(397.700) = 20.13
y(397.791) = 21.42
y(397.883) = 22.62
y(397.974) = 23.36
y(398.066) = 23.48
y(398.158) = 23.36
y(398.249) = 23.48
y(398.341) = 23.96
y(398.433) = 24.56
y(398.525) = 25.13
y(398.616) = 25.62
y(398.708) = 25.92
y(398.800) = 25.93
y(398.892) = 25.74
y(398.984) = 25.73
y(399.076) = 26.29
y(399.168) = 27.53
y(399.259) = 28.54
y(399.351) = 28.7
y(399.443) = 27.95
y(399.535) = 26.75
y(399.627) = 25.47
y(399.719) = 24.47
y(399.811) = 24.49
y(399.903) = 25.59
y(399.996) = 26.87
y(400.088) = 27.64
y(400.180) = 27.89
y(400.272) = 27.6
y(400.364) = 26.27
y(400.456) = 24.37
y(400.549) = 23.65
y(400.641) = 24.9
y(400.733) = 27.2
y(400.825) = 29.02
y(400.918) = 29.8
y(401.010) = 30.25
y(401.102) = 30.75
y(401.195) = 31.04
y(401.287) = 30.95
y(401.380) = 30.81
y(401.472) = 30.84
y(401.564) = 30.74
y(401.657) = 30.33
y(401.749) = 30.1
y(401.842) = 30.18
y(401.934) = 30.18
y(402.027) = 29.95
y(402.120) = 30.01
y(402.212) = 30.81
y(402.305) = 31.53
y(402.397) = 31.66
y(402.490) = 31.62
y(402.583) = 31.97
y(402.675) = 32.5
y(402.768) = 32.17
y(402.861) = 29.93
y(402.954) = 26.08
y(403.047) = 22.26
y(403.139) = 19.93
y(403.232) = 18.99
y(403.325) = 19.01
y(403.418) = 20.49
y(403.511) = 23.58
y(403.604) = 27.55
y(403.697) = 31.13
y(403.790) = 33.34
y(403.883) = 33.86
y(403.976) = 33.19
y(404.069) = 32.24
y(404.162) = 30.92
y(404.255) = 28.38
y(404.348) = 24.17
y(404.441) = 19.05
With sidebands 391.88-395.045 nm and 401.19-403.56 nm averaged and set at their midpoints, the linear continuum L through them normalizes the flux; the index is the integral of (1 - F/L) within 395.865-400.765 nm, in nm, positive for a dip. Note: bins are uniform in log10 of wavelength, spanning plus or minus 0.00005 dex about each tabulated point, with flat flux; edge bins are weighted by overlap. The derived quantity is 0.25 nm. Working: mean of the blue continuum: 10.1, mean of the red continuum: 28.3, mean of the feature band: 19.6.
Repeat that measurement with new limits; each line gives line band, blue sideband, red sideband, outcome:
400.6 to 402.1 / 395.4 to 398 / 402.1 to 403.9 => -0.379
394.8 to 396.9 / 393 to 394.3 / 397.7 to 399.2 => 0.222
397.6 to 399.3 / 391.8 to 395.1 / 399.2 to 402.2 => -0.124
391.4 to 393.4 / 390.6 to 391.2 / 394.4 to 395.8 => 0.723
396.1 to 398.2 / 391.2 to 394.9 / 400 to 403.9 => 0.732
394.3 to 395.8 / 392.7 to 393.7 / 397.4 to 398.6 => -0.393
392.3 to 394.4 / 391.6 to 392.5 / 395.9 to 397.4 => 0.626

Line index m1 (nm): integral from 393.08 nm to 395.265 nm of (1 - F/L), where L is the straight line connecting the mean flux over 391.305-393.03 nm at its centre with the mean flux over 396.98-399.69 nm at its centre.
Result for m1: 0.767 nm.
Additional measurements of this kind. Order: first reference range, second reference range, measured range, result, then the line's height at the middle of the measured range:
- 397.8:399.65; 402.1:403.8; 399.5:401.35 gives -0.073 nm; 26.2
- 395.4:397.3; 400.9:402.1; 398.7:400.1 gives -0.271 nm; 22.3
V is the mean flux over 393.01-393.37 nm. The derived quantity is 5.4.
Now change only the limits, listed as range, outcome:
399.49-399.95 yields 25.3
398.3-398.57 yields 24.5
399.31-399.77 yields 26.6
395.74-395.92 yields 14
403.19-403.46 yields 19.5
